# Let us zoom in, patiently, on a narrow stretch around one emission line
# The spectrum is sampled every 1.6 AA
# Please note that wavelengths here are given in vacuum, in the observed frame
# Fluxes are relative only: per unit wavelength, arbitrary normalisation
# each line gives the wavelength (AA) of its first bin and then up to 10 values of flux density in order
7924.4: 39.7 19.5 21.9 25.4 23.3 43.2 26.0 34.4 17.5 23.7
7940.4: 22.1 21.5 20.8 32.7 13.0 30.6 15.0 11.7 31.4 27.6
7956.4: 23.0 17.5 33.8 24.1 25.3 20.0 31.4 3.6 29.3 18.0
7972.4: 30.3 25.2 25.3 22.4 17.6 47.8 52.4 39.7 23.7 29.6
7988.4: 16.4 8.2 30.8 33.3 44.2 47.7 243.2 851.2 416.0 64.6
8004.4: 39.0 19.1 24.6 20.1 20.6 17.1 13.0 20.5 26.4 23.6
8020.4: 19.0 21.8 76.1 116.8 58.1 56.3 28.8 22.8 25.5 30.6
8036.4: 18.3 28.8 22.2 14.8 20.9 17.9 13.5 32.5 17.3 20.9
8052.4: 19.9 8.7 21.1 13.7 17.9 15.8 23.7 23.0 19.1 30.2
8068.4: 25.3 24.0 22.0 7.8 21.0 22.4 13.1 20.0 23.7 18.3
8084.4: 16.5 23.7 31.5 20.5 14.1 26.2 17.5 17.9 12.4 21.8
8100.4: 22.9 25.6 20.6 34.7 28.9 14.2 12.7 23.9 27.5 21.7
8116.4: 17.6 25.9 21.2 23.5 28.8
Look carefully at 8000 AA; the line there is H-alpha 6563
